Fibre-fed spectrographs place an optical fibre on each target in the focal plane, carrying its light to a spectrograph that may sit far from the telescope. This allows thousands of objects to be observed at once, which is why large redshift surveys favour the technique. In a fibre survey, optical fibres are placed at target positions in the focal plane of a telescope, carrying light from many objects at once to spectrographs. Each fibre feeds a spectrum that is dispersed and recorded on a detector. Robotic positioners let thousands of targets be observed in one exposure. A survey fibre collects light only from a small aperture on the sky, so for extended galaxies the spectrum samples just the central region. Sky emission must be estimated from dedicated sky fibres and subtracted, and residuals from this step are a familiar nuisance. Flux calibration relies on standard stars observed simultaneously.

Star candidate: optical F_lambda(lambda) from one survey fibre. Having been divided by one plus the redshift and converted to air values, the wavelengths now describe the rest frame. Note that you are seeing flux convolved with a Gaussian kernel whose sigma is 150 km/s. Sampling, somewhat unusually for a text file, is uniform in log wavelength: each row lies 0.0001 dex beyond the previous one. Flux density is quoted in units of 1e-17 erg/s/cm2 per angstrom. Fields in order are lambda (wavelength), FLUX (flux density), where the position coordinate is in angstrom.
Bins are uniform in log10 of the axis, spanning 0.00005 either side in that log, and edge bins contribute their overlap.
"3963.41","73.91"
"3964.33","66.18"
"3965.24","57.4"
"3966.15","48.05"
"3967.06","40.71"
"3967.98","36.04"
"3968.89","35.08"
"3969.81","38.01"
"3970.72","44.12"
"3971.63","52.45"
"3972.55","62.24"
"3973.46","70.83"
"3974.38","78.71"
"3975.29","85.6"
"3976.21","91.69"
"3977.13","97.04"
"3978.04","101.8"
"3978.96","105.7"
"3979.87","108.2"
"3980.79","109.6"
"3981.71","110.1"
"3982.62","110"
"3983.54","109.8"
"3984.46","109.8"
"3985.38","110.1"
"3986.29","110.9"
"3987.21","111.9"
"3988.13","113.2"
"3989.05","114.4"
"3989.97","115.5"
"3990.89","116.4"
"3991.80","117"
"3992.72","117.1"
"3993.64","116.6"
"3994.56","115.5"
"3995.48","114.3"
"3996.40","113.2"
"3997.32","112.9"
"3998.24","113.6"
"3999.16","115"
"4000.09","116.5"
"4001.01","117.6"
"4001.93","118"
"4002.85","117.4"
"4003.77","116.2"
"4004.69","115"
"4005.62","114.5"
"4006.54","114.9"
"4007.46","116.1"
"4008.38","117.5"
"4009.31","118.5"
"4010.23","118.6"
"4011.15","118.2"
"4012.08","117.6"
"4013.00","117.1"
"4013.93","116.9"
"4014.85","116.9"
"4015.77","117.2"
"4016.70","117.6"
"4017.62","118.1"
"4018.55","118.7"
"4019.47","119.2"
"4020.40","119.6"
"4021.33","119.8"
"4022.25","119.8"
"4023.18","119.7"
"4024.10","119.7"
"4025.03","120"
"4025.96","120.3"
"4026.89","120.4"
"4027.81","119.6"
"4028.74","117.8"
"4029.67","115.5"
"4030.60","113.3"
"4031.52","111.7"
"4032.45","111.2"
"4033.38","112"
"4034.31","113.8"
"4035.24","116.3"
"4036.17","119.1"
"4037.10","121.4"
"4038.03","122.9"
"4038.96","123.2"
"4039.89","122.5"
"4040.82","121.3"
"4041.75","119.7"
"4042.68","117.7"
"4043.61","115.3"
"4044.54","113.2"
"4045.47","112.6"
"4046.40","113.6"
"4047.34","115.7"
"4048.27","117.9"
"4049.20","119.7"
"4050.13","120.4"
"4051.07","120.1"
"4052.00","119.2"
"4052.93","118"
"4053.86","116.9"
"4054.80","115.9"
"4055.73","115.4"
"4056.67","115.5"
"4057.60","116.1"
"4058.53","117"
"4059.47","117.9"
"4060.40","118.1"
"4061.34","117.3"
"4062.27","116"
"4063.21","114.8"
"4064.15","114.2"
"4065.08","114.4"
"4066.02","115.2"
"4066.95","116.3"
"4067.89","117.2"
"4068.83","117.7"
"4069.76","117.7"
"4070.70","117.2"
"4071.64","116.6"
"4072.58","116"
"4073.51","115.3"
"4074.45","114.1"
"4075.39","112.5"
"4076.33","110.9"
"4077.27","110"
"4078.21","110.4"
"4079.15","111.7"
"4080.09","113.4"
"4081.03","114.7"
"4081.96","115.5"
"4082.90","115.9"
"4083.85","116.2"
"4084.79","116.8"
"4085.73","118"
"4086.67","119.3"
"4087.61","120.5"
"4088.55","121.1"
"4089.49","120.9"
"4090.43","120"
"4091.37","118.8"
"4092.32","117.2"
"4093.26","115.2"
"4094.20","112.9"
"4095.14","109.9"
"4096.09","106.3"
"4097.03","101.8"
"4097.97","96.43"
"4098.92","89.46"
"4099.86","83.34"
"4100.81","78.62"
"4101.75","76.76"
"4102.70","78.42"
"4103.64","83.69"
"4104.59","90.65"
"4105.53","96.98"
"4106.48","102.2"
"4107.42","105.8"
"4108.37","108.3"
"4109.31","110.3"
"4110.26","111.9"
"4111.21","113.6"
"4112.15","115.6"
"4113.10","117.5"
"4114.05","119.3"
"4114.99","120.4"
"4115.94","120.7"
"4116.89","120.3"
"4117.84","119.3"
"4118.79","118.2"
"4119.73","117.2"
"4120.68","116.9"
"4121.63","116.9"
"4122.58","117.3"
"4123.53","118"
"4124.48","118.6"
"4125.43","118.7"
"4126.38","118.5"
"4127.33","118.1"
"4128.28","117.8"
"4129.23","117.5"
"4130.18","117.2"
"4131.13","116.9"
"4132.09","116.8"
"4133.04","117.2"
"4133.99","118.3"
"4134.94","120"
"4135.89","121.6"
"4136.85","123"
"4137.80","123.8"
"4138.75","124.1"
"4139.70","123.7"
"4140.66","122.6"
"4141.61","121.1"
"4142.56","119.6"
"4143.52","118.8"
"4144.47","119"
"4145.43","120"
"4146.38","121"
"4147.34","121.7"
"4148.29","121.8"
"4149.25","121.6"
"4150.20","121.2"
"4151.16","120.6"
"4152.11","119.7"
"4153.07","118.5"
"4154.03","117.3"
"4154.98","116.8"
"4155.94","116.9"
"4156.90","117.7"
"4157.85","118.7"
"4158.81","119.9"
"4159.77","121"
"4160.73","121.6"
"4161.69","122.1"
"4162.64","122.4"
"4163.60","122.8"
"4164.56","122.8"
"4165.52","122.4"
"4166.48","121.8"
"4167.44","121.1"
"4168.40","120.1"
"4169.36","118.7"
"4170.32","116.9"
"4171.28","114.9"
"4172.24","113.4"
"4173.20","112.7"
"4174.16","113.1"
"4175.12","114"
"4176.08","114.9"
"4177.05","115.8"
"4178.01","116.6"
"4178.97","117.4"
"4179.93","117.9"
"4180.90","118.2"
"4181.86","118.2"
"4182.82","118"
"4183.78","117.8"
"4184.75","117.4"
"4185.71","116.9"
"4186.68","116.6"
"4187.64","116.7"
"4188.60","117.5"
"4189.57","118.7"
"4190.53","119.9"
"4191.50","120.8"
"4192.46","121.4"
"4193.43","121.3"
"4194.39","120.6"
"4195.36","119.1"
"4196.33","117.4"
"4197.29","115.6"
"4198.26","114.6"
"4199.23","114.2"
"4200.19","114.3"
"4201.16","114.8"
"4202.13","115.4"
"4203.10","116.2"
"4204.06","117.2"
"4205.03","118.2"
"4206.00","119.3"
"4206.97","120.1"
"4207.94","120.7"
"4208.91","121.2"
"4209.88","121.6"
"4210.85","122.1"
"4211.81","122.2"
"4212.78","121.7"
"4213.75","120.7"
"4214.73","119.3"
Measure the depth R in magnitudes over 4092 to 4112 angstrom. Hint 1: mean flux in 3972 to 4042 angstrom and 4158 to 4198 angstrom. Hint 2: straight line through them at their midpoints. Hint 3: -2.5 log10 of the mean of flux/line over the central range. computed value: 0.165 mag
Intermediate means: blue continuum 113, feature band 99.7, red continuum 118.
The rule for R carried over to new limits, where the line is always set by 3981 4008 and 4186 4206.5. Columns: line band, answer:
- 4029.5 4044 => -0.023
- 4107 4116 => 0.020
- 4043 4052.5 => -0.016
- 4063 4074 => -0.006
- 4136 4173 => -0.031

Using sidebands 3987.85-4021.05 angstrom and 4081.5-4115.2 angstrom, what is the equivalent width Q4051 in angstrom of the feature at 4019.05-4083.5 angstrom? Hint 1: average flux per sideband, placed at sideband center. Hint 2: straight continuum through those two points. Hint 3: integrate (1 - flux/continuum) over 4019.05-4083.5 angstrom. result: -2.8 angstrom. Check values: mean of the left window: 116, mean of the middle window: 117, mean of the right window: 107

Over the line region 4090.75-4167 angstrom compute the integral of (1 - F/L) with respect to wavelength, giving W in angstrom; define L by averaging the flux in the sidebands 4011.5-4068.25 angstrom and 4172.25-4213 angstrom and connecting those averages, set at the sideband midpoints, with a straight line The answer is 2.07 angstrom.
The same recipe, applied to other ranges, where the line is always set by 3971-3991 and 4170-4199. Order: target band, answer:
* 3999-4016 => -2.59 angstrom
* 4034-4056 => -2.80 angstrom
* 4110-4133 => -1.27 angstrom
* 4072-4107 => 0.40 angstrom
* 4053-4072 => -1.81 angstrom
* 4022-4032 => -1.44 angstrom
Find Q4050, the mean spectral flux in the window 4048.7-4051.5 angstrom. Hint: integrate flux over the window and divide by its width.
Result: 120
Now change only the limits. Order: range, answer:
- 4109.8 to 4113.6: 115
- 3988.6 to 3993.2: 116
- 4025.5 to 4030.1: 119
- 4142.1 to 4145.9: 119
